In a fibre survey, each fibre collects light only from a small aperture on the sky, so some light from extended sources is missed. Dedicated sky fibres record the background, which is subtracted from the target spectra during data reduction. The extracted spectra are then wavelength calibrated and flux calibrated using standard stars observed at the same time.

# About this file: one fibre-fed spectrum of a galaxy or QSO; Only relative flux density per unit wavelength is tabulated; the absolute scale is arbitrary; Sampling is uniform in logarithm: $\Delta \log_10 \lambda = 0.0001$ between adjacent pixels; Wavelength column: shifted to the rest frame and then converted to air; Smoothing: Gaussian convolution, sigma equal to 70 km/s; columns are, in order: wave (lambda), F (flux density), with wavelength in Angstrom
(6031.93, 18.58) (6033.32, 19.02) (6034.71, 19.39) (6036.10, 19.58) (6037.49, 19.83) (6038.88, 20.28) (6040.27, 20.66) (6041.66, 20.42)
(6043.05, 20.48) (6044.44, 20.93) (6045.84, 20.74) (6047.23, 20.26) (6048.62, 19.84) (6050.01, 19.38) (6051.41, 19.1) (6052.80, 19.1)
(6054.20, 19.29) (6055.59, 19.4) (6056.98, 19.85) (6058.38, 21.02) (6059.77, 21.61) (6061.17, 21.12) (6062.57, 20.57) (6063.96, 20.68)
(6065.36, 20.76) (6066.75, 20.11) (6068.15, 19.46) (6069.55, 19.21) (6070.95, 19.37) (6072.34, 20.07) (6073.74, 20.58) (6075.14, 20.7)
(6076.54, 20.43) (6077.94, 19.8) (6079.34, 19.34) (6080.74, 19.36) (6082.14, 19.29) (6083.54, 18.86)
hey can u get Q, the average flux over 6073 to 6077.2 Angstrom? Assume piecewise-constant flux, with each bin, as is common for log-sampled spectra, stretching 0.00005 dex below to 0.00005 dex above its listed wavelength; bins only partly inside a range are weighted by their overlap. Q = 20.5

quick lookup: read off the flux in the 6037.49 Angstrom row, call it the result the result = 19.83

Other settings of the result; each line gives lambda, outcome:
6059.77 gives 21.61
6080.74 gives 19.36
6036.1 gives 19.58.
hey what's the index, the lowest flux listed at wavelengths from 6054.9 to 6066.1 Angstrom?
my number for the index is 19.4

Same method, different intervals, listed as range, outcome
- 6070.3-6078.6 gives 19.37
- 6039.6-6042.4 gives 20.42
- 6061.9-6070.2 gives 19.21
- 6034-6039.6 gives 19.39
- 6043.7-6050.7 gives 19.38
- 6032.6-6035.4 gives 19.02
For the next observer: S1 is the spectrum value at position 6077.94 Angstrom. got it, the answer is 19.8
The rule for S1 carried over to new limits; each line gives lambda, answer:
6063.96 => 20.68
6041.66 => 20.42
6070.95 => 19.37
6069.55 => 19.21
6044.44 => 20.93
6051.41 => 19.1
